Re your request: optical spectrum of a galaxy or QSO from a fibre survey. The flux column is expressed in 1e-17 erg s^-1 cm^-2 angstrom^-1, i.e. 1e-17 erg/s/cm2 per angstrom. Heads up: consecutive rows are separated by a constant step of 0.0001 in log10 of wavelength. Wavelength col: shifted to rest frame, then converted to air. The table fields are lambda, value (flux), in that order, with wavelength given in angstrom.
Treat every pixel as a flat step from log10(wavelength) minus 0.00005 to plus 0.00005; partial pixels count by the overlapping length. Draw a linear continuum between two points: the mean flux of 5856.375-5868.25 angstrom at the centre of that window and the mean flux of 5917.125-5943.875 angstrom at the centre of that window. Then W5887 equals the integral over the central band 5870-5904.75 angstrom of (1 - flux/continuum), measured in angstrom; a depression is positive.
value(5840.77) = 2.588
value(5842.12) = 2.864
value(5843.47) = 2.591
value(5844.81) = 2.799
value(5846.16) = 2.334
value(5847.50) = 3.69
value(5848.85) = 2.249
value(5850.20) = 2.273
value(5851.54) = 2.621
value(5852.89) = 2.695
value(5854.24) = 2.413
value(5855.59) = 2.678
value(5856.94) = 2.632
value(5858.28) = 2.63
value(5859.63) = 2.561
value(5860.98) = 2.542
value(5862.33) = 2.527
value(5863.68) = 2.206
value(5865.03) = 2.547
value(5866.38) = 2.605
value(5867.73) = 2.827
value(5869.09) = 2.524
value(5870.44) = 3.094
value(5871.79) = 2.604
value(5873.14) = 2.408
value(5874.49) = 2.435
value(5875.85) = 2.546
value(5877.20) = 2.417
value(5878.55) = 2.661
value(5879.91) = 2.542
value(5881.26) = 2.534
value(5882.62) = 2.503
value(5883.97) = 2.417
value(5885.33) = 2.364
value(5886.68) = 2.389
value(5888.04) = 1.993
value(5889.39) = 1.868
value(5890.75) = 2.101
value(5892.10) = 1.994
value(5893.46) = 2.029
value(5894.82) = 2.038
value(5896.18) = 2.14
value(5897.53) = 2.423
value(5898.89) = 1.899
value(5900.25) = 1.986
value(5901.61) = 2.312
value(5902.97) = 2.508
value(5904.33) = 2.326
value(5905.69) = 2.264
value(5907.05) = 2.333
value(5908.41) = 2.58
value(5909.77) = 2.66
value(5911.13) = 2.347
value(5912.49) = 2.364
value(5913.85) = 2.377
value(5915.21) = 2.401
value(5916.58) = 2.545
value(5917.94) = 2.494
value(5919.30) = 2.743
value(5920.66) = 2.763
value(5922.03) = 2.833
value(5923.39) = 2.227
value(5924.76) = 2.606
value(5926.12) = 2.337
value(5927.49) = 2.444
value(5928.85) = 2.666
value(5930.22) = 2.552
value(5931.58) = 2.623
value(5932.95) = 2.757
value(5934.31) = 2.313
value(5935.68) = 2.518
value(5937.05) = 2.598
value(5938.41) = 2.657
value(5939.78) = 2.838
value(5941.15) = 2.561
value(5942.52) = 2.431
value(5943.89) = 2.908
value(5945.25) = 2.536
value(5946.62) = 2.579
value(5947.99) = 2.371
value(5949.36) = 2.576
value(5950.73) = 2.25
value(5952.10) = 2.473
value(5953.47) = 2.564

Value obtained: 3.3 angstrom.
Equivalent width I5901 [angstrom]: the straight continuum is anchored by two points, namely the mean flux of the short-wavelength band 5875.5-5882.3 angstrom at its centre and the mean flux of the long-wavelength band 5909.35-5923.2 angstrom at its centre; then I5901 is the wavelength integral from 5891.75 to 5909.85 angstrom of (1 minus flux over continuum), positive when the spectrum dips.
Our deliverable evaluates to 2.1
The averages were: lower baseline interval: 2.54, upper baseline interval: 2.54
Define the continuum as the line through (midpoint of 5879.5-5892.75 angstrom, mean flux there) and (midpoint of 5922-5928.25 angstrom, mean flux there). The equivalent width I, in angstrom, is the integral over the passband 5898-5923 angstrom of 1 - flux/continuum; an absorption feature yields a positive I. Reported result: -0.4 angstrom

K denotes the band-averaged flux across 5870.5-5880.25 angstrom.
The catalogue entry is 2.55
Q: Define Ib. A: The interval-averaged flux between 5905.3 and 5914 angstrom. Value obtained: 2.43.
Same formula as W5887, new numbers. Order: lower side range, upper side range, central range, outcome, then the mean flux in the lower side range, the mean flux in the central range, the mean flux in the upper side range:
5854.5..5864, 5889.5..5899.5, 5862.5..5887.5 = -2.09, 2.55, 2.53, 2.08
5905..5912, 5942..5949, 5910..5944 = -0.66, 2.44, 2.55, 2.57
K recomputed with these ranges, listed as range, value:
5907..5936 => 2.53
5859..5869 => 2.54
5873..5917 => 2.32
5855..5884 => 2.57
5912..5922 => 2.55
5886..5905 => 2.14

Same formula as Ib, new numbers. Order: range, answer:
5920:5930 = 2.55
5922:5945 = 2.57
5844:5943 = 2.48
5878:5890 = 2.36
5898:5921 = 2.4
